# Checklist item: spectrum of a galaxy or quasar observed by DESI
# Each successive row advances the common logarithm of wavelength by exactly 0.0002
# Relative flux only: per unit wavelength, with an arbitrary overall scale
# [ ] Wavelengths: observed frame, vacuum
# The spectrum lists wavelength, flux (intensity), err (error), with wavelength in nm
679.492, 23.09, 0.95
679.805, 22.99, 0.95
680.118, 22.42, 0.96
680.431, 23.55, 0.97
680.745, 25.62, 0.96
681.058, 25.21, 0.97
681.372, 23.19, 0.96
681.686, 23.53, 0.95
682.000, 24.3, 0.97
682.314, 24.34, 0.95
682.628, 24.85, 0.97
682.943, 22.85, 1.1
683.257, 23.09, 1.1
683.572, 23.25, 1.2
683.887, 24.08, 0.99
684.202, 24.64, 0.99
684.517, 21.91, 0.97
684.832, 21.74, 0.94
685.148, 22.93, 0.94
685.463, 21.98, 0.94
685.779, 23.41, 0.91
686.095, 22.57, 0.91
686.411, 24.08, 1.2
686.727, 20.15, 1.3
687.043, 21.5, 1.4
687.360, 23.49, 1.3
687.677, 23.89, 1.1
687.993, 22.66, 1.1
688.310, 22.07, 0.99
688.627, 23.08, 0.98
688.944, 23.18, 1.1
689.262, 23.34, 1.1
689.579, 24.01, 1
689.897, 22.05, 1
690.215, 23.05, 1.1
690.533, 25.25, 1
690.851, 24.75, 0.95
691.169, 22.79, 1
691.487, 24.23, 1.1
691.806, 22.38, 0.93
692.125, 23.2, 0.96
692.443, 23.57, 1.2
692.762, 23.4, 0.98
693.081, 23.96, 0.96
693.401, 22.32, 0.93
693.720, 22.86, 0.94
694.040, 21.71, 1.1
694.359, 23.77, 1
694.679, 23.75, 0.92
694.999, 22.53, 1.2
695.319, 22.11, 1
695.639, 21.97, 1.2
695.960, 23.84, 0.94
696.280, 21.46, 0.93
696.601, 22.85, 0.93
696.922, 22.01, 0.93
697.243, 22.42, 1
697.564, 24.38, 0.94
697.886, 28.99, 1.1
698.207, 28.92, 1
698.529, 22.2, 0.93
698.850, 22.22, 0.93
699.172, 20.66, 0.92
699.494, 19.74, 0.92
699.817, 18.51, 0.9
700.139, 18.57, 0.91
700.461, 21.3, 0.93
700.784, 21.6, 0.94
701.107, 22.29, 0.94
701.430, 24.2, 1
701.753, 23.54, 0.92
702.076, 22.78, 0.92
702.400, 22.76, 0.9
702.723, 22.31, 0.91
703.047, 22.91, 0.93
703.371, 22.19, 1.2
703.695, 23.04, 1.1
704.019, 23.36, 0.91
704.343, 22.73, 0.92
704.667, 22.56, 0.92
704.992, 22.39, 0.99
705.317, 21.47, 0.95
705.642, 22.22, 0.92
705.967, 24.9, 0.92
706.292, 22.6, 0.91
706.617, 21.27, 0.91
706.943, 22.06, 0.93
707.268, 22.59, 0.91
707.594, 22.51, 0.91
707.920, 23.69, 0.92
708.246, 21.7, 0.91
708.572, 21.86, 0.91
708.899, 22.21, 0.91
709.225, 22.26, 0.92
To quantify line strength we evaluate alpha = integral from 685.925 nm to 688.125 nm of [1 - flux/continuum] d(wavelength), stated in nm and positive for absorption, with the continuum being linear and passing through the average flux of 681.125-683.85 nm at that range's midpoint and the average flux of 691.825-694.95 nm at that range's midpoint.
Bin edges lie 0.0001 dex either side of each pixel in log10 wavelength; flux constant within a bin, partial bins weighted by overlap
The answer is 0.08 nm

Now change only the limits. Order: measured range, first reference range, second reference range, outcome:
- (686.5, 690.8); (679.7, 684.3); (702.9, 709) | 0.10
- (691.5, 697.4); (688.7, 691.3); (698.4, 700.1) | -0.20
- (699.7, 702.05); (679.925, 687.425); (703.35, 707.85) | 0.12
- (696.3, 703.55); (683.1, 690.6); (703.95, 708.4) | 0.03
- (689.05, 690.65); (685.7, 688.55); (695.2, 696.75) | -0.06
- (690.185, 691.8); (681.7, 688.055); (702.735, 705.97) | -0.07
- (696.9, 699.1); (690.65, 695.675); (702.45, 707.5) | -0.15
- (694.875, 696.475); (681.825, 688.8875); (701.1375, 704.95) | 0.04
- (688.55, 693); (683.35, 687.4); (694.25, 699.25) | -0.08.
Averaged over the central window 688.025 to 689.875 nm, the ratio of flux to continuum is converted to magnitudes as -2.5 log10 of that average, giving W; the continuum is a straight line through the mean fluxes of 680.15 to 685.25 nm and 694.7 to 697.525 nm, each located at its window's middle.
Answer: 0.01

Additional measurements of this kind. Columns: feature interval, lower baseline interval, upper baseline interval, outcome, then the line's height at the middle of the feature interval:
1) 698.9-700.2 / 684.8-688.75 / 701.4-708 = 0.155 mag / 22.7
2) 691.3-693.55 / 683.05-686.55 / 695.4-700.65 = -0.026 mag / 22.7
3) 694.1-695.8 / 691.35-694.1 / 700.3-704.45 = 0.012 mag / 23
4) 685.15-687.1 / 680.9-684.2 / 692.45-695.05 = 0.060 mag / 23.6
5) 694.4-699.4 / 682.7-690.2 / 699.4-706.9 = -0.042 mag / 22.4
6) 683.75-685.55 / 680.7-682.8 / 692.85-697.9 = 0.054 mag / 24.1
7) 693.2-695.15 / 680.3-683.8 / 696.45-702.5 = 0.009 mag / 23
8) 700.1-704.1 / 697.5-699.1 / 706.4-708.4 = 0.069 mag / 24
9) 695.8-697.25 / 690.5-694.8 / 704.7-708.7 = 0.028 mag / 23.1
